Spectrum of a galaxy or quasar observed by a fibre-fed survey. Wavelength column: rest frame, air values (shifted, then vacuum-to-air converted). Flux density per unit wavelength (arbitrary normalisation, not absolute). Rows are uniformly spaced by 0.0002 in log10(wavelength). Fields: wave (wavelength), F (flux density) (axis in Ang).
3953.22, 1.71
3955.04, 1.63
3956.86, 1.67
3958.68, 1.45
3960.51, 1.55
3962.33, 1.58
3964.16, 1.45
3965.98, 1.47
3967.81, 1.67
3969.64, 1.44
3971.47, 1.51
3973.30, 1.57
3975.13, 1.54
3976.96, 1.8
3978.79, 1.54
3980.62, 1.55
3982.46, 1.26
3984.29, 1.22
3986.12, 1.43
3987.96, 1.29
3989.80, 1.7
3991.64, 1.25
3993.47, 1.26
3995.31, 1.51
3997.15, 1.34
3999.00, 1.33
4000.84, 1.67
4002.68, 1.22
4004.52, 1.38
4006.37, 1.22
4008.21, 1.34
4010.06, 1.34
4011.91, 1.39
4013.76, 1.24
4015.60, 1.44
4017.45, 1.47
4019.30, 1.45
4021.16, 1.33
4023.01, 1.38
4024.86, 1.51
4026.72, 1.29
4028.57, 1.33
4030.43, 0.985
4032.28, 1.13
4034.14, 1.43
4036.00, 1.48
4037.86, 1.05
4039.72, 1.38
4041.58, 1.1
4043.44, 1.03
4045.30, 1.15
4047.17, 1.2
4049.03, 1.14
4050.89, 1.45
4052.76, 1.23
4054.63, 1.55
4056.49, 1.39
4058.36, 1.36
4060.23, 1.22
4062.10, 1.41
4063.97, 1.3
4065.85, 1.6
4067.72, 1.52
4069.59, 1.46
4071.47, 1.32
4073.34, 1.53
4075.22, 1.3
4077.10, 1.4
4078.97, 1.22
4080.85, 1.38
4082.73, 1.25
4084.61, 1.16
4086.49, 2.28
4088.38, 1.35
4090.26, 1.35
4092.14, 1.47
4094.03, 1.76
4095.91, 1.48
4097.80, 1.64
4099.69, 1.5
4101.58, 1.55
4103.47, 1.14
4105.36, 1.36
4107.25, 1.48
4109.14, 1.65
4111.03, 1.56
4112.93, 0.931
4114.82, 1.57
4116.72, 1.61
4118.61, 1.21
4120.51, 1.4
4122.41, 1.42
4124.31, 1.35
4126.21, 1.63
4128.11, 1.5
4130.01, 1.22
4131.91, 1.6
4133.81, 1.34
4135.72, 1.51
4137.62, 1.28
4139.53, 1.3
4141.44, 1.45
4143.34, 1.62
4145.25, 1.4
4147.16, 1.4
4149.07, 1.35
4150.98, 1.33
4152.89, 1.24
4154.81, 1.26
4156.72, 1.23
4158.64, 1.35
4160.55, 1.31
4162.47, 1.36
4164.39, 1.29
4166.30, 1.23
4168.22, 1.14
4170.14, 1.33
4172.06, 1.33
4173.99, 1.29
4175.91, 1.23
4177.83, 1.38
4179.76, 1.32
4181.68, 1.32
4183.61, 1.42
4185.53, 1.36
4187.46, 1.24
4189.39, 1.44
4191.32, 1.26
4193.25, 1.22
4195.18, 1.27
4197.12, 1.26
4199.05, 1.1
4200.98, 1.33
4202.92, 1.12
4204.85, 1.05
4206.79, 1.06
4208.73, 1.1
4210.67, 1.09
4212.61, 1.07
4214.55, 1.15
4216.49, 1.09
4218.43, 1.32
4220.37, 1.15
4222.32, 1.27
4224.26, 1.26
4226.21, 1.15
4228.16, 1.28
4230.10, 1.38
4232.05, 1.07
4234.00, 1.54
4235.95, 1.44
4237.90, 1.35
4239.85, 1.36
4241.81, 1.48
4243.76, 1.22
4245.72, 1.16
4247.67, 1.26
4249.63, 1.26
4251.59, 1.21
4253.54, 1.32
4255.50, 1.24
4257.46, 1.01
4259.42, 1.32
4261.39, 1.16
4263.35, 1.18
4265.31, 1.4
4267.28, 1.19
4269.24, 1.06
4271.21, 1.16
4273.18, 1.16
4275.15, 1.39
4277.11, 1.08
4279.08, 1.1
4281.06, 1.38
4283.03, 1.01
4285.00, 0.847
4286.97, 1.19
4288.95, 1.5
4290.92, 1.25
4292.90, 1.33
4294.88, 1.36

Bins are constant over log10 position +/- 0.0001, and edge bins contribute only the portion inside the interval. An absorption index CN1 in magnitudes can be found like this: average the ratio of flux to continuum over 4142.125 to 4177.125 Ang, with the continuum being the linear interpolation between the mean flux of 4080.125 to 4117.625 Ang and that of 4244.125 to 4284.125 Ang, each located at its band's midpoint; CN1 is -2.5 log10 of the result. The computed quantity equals 0.05 mag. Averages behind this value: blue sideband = 1.47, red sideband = 1.2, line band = 1.32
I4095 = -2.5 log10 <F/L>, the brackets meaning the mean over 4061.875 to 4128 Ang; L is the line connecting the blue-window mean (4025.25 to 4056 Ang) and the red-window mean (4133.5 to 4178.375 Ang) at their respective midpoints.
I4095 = -0.12 mag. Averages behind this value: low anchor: 1.25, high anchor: 1.33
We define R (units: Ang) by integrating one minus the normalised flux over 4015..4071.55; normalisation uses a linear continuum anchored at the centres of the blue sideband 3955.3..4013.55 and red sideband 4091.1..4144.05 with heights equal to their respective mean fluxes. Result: 4.80 Ang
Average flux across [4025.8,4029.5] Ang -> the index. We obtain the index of 1.31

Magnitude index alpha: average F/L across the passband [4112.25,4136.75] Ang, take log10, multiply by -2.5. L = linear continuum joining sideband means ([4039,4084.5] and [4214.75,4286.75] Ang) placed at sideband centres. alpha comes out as -0.096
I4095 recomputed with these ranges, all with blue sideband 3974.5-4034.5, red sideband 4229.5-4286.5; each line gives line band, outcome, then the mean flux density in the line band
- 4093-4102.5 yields -0.19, 1.58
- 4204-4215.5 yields 0.16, 1.09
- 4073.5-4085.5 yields 0.03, 1.3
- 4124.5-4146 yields -0.11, 1.44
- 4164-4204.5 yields 0.00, 1.28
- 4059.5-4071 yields -0.06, 1.42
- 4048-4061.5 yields 0.01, 1.34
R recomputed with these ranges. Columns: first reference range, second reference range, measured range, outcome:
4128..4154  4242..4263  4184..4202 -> 0.47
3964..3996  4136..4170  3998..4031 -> 2.01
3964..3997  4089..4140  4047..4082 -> 1.90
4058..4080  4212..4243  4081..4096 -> -1.47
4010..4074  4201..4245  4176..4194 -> -1.08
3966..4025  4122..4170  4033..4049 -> 2.10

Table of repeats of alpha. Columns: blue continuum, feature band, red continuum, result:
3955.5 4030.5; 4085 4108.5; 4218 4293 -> -0.127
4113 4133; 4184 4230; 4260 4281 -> 0.078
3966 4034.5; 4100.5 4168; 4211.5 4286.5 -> -0.062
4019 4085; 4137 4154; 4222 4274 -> -0.071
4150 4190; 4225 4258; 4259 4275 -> -0.041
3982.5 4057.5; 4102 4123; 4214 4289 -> -0.089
